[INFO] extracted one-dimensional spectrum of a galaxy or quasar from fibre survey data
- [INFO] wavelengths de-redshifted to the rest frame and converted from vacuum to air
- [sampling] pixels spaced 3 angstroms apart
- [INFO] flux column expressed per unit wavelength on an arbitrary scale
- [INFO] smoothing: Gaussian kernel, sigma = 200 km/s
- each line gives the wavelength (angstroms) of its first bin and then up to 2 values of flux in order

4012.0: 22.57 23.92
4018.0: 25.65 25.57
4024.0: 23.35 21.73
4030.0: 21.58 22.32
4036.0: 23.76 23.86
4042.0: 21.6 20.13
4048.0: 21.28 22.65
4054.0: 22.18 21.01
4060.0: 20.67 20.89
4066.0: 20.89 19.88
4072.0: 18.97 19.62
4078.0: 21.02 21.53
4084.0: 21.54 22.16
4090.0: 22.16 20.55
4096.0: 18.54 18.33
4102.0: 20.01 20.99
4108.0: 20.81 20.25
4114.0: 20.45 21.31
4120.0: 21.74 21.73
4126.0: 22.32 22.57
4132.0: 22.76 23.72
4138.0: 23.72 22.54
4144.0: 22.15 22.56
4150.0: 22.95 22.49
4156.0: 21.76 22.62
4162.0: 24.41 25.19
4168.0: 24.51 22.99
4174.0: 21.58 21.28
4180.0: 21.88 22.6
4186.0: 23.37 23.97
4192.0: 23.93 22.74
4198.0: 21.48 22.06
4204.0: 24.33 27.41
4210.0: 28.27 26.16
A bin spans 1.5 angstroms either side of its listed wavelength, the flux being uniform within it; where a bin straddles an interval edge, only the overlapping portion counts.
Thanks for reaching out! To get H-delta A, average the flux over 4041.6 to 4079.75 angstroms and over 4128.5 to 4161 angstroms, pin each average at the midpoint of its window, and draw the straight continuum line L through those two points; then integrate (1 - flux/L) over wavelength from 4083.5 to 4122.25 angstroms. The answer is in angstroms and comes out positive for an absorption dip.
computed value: 2.0 angstroms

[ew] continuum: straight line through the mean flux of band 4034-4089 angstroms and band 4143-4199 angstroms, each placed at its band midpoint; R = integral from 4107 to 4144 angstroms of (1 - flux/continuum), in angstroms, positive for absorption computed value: 0.4 angstroms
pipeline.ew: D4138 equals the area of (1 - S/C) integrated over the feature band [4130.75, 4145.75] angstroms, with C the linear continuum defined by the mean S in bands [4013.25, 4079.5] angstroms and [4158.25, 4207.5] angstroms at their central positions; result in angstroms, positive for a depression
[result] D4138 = -0.1 angstroms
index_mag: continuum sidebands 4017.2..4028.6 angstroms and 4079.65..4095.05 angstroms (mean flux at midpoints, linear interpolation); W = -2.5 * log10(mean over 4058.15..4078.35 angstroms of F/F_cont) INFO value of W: 0.10 mag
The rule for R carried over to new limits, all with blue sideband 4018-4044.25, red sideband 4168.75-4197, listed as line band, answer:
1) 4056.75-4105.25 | 5.2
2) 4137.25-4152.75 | 0.1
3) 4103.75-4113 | 0.9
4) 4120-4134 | 0.3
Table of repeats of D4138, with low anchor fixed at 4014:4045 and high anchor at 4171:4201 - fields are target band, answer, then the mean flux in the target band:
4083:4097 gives 1.1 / 21.1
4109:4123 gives 1.1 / 21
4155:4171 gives -0.8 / 23.7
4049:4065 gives 1.1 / 21.5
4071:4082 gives 1.3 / 20.3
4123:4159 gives 0.1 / 22.6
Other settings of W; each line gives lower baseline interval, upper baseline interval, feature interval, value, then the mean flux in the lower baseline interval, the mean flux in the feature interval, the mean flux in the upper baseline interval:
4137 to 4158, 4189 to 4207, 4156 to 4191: -0.005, 22.6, 23.1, 23.4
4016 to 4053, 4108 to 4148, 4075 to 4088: 0.056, 22.8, 21.3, 22.1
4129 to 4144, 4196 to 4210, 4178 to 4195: 0.041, 23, 23.1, 24.3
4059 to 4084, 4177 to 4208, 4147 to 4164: -0.024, 20.5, 22.9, 23.2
